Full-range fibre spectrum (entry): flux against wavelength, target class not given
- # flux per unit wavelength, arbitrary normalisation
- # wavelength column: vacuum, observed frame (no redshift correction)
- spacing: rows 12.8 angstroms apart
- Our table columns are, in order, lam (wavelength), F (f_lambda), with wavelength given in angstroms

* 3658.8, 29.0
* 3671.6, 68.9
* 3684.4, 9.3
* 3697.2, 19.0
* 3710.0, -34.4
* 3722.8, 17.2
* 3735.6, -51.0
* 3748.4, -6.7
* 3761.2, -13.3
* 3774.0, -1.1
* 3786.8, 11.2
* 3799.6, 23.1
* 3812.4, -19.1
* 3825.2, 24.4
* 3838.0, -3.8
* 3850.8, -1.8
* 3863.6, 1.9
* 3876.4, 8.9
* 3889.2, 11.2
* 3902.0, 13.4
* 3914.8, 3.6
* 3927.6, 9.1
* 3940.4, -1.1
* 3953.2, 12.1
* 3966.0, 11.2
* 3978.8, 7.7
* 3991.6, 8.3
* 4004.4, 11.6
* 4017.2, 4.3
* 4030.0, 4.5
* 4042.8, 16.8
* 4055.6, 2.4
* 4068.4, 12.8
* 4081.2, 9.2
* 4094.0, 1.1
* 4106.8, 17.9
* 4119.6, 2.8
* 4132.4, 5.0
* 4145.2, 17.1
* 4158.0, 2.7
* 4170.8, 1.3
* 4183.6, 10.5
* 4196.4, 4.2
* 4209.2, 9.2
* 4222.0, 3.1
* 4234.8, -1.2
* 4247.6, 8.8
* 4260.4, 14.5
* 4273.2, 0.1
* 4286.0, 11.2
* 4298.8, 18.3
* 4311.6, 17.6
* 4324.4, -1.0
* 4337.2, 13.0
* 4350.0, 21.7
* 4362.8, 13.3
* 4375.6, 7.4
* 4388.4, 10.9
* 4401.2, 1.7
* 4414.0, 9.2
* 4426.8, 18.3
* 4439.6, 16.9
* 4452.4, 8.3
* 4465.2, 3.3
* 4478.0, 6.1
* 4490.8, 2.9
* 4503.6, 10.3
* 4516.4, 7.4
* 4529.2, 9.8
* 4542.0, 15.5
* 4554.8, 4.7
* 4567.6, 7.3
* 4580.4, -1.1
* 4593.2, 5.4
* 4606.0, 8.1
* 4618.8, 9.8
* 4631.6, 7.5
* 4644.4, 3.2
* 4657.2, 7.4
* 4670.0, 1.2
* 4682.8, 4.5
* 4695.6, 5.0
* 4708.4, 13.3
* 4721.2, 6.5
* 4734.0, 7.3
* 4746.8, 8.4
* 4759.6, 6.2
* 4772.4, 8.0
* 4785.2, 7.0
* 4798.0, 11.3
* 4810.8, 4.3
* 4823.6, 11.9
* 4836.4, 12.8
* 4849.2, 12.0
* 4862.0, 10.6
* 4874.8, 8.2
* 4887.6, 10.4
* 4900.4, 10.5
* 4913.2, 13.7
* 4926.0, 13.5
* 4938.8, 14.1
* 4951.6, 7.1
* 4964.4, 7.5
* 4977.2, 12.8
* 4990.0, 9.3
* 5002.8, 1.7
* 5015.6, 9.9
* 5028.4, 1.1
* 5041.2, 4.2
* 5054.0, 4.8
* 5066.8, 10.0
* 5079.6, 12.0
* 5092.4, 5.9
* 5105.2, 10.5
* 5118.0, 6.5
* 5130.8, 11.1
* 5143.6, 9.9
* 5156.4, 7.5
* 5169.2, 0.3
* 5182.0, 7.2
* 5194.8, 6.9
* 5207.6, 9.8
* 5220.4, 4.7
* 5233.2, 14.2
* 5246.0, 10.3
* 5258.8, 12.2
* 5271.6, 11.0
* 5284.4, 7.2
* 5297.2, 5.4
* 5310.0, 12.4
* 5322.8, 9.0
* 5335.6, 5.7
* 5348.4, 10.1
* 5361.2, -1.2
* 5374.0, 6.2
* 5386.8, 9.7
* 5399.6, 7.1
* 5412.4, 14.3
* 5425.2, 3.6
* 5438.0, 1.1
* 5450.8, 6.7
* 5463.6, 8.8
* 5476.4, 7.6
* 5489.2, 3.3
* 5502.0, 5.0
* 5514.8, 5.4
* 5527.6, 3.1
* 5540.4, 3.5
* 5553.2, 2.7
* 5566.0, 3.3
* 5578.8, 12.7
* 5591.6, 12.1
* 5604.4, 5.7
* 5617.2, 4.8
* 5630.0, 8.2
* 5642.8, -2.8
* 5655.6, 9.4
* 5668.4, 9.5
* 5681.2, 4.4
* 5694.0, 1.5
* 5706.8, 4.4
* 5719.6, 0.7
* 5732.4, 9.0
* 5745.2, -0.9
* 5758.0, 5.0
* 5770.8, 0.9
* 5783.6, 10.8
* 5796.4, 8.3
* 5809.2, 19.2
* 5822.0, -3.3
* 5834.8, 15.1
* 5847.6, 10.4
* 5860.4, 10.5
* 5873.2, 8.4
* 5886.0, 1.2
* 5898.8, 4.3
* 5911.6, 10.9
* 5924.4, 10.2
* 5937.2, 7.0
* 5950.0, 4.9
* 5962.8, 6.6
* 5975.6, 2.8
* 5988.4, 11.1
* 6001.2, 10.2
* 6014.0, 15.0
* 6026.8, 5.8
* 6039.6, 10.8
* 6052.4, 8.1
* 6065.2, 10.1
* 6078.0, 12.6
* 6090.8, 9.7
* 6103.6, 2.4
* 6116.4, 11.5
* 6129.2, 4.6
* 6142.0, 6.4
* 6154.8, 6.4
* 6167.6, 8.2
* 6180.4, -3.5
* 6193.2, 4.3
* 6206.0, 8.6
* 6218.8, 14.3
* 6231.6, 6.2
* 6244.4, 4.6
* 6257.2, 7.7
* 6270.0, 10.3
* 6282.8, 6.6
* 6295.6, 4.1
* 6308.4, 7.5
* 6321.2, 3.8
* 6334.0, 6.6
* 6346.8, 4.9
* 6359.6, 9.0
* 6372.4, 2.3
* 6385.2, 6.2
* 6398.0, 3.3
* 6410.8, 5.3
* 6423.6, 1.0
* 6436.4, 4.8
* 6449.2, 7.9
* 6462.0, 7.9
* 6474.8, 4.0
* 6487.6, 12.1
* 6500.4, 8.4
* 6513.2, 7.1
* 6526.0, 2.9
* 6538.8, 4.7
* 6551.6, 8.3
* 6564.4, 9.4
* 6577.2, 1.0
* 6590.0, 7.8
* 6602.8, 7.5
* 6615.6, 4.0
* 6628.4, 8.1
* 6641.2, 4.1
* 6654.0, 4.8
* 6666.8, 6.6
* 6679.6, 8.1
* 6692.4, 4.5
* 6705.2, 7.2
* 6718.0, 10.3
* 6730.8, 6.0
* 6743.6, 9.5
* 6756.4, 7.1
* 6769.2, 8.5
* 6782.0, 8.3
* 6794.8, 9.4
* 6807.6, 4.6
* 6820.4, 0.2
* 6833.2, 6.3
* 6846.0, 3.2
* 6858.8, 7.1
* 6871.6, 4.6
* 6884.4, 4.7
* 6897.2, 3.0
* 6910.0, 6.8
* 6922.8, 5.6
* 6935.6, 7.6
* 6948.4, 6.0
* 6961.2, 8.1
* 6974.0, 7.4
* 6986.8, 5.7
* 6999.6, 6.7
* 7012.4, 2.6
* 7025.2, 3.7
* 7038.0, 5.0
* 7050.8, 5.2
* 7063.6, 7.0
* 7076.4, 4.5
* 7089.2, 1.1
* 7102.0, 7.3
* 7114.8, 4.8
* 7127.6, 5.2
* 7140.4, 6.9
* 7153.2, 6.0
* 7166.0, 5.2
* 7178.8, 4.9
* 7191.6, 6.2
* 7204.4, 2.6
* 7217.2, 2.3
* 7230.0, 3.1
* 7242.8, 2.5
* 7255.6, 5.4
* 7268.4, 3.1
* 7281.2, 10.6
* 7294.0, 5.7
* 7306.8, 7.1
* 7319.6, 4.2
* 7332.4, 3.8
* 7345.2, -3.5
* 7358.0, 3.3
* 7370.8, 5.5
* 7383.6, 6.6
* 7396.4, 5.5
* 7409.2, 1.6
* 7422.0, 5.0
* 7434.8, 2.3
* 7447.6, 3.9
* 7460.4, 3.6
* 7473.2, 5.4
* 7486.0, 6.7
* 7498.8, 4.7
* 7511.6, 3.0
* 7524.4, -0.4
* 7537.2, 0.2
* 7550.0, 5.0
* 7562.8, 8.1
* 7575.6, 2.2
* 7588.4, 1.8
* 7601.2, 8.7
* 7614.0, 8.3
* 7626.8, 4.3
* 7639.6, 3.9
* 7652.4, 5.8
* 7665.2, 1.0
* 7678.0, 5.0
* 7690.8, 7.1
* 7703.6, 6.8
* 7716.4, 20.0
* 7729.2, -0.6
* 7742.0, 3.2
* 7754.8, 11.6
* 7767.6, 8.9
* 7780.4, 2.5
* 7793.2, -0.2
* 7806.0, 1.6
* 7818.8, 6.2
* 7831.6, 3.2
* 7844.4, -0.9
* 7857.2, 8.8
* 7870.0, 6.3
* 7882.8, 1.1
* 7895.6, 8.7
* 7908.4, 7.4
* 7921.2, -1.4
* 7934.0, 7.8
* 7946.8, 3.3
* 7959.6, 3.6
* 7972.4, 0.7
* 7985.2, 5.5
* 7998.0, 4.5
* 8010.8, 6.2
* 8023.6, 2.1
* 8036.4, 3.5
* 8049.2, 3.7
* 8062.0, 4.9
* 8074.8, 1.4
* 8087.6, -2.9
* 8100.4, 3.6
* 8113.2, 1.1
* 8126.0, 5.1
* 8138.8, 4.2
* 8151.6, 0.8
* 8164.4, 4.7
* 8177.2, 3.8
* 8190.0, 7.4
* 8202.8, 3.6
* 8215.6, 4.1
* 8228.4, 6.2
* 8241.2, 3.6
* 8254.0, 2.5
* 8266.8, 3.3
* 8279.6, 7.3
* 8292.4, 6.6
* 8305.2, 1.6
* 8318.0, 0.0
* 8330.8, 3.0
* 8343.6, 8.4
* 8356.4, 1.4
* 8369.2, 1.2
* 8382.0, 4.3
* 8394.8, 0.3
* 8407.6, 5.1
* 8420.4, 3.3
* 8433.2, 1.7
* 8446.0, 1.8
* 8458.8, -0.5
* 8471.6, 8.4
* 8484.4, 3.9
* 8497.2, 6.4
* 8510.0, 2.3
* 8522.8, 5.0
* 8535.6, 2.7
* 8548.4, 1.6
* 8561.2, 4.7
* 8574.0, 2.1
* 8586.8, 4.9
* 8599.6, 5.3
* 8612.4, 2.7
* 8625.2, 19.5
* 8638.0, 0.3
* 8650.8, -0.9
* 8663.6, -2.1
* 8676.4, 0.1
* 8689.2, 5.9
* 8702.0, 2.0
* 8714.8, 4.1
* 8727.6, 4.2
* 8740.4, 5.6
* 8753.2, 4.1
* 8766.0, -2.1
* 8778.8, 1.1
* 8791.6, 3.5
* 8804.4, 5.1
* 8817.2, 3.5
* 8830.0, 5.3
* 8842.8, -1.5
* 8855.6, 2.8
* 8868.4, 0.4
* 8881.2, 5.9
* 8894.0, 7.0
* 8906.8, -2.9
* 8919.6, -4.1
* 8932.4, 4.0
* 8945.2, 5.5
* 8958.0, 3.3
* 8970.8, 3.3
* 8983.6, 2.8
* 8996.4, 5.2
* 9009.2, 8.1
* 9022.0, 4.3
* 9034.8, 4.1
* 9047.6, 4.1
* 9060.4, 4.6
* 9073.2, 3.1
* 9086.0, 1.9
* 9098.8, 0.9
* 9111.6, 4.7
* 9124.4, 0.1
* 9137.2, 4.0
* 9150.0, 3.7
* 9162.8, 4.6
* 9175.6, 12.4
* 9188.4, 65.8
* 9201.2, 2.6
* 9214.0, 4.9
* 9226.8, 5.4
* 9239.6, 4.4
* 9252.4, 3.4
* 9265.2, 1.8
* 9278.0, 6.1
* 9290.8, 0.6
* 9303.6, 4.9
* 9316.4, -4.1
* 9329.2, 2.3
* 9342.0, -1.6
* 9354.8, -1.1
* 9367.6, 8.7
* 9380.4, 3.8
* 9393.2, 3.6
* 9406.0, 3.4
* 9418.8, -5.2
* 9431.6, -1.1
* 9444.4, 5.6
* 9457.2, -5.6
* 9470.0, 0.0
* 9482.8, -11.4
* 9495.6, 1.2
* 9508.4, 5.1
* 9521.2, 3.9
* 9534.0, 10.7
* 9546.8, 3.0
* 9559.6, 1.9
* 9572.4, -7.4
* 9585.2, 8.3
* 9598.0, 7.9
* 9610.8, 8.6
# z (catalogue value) 1.464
